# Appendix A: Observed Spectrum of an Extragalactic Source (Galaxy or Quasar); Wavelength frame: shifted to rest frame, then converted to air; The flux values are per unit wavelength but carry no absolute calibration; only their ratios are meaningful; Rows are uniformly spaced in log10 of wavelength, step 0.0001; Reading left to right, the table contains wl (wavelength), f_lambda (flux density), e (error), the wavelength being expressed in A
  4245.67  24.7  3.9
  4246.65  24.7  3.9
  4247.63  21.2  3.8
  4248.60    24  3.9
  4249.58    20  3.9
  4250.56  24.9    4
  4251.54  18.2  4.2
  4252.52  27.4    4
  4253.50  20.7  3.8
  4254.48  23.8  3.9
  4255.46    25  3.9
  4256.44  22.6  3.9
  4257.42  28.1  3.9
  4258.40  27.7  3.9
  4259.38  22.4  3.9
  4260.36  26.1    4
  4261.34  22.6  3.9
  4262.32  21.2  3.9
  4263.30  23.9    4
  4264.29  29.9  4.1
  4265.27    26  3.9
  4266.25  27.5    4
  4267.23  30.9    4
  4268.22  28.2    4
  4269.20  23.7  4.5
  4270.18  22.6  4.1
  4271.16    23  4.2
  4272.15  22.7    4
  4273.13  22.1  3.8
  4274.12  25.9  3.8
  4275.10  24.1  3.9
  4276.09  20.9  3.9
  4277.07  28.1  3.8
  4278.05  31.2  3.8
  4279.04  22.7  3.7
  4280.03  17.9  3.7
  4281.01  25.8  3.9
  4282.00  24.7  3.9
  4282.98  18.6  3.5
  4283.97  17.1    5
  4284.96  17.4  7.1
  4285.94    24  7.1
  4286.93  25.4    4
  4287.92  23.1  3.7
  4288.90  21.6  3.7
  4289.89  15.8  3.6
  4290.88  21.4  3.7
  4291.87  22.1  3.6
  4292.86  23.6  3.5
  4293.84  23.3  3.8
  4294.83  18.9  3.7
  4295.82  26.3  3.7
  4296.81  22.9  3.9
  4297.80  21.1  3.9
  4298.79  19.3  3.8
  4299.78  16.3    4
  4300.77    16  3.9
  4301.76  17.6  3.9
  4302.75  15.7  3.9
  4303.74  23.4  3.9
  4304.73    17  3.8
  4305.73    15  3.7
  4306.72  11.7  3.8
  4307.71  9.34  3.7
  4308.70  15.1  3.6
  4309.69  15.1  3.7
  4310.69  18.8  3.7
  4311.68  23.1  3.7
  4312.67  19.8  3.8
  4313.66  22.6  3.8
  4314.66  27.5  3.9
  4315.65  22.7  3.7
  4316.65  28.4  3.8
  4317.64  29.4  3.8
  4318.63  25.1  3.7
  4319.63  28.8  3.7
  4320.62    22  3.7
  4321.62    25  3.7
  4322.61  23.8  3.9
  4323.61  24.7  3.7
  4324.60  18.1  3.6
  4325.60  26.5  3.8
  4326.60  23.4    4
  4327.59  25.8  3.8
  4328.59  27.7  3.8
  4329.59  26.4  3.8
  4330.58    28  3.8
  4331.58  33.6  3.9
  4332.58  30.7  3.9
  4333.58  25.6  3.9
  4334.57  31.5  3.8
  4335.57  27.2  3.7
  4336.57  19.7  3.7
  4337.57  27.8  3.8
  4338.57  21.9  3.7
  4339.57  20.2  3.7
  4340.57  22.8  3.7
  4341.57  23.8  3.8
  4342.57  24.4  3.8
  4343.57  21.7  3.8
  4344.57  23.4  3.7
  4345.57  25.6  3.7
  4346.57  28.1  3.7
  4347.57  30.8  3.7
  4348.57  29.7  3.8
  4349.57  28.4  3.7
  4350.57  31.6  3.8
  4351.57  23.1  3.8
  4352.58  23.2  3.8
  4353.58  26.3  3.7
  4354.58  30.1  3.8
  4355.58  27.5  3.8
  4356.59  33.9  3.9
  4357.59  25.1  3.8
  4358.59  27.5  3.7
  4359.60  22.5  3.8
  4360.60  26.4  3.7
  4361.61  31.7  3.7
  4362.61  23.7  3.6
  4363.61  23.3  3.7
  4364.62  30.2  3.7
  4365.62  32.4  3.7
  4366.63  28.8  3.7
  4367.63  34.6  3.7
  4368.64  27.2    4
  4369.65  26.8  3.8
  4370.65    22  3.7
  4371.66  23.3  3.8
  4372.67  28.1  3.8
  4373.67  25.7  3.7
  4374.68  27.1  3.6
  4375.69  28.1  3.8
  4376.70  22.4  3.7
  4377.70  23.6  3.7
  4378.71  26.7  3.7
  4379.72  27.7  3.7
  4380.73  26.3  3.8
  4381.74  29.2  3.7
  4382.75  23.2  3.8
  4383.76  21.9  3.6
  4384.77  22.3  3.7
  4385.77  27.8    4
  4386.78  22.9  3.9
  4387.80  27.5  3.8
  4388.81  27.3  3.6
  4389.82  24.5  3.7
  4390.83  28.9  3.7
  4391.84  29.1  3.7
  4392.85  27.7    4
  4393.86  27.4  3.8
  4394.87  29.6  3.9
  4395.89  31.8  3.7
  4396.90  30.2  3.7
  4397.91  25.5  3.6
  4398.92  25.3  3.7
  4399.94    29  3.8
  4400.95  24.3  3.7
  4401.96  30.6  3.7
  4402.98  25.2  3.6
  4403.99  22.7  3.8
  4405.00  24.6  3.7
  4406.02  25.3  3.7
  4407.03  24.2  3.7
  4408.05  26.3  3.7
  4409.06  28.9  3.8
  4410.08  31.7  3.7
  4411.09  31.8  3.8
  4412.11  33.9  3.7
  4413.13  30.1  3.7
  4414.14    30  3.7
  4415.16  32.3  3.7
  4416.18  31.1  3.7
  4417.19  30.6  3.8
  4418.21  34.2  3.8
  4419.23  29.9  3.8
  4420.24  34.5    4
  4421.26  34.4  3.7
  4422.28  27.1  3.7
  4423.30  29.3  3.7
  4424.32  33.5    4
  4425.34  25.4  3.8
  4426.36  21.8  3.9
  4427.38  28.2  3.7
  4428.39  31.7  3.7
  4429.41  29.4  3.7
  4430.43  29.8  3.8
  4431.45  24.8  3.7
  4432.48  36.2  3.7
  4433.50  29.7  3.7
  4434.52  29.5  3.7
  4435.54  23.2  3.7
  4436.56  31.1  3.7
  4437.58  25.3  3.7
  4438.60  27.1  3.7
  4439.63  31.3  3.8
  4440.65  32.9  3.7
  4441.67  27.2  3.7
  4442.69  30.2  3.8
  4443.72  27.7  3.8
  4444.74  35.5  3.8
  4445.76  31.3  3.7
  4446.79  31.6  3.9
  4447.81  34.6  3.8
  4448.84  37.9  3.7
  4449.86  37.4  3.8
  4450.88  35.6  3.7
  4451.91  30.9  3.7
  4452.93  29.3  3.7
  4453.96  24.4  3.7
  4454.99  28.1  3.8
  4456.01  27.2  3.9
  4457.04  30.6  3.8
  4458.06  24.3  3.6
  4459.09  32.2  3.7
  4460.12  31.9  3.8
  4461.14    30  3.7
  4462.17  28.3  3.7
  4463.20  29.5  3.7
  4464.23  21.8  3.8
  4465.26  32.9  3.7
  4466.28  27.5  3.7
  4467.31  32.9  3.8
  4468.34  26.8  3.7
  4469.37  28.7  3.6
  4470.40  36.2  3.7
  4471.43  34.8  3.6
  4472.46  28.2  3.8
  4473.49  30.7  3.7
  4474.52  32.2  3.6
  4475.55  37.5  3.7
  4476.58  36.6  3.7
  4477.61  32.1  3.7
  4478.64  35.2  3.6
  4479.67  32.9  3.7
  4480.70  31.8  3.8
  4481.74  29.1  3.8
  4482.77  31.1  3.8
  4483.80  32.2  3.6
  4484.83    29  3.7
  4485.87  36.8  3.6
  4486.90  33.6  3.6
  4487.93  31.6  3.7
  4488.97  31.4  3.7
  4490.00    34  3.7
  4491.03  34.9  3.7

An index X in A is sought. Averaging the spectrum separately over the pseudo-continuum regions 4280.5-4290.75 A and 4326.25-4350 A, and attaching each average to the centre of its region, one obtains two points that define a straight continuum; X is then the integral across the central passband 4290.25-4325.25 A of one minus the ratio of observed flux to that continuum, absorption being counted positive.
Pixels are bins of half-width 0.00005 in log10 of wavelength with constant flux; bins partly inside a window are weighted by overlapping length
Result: 3.8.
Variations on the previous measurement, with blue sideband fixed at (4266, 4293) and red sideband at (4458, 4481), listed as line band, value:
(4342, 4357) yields -0.54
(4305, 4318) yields 2.58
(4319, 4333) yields -0.44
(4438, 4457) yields -0.50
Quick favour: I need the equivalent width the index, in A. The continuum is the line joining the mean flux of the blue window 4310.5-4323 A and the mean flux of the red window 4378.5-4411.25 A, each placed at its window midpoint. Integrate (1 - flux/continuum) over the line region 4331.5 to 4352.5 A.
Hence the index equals -0.6 A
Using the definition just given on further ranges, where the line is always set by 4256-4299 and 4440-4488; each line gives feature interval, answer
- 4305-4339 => 2.5 A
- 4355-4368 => -0.6 A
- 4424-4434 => 0.3 A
